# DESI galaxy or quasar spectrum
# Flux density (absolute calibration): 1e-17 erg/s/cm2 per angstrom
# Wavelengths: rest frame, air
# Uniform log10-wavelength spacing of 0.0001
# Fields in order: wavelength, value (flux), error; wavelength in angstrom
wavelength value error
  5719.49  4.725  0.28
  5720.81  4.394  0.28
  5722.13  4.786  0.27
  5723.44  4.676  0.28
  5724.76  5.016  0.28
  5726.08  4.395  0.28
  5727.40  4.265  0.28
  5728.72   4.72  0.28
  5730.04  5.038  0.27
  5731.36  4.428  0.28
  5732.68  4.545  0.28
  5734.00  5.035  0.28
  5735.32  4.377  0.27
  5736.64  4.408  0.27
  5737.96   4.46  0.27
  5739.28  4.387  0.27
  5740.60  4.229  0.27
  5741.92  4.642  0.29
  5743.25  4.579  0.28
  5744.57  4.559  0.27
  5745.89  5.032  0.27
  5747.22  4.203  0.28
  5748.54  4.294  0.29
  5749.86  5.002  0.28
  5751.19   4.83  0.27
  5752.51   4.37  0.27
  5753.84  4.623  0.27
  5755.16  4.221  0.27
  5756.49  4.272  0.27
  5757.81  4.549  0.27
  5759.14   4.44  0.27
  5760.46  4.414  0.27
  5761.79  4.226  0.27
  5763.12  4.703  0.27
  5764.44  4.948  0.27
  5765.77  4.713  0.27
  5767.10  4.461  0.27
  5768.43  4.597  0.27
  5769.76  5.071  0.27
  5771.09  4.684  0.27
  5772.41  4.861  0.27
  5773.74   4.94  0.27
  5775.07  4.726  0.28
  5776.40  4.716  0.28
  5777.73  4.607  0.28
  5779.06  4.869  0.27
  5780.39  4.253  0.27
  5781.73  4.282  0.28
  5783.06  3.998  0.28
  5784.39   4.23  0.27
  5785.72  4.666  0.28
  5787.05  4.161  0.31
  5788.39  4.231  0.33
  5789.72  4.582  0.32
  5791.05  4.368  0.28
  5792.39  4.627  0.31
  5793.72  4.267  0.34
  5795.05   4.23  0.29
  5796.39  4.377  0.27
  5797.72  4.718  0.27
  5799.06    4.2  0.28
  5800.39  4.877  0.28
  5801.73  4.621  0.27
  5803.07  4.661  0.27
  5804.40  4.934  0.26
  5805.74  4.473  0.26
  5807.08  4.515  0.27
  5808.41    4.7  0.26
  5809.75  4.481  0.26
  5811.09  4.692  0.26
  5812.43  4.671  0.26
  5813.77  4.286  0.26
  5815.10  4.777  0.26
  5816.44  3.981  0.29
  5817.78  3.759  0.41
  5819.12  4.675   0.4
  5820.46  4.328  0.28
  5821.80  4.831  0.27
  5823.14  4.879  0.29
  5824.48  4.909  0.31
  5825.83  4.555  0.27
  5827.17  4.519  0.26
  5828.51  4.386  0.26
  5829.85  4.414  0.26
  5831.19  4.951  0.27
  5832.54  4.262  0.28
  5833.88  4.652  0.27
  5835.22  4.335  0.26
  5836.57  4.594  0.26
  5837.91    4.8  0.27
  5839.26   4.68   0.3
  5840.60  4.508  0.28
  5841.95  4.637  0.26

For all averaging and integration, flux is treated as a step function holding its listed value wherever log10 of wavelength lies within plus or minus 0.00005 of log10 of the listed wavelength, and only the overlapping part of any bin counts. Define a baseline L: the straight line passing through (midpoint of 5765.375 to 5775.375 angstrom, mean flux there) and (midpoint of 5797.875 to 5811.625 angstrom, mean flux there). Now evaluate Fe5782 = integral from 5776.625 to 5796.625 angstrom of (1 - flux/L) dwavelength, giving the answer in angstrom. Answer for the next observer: 1.3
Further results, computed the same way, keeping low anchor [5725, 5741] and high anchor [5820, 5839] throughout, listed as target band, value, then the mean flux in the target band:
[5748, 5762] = 0.2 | 4.49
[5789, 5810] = 0.2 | 4.54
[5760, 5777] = -0.5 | 4.7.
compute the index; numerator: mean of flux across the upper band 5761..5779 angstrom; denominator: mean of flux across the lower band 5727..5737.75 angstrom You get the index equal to 1.0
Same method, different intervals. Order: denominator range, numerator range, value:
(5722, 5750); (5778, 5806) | 0.97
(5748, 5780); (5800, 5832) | 0.99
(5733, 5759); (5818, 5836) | 1.01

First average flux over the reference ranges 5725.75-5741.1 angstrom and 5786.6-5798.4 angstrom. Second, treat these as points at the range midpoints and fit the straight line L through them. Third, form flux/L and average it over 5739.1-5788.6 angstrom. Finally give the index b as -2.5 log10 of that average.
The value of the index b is -0.02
